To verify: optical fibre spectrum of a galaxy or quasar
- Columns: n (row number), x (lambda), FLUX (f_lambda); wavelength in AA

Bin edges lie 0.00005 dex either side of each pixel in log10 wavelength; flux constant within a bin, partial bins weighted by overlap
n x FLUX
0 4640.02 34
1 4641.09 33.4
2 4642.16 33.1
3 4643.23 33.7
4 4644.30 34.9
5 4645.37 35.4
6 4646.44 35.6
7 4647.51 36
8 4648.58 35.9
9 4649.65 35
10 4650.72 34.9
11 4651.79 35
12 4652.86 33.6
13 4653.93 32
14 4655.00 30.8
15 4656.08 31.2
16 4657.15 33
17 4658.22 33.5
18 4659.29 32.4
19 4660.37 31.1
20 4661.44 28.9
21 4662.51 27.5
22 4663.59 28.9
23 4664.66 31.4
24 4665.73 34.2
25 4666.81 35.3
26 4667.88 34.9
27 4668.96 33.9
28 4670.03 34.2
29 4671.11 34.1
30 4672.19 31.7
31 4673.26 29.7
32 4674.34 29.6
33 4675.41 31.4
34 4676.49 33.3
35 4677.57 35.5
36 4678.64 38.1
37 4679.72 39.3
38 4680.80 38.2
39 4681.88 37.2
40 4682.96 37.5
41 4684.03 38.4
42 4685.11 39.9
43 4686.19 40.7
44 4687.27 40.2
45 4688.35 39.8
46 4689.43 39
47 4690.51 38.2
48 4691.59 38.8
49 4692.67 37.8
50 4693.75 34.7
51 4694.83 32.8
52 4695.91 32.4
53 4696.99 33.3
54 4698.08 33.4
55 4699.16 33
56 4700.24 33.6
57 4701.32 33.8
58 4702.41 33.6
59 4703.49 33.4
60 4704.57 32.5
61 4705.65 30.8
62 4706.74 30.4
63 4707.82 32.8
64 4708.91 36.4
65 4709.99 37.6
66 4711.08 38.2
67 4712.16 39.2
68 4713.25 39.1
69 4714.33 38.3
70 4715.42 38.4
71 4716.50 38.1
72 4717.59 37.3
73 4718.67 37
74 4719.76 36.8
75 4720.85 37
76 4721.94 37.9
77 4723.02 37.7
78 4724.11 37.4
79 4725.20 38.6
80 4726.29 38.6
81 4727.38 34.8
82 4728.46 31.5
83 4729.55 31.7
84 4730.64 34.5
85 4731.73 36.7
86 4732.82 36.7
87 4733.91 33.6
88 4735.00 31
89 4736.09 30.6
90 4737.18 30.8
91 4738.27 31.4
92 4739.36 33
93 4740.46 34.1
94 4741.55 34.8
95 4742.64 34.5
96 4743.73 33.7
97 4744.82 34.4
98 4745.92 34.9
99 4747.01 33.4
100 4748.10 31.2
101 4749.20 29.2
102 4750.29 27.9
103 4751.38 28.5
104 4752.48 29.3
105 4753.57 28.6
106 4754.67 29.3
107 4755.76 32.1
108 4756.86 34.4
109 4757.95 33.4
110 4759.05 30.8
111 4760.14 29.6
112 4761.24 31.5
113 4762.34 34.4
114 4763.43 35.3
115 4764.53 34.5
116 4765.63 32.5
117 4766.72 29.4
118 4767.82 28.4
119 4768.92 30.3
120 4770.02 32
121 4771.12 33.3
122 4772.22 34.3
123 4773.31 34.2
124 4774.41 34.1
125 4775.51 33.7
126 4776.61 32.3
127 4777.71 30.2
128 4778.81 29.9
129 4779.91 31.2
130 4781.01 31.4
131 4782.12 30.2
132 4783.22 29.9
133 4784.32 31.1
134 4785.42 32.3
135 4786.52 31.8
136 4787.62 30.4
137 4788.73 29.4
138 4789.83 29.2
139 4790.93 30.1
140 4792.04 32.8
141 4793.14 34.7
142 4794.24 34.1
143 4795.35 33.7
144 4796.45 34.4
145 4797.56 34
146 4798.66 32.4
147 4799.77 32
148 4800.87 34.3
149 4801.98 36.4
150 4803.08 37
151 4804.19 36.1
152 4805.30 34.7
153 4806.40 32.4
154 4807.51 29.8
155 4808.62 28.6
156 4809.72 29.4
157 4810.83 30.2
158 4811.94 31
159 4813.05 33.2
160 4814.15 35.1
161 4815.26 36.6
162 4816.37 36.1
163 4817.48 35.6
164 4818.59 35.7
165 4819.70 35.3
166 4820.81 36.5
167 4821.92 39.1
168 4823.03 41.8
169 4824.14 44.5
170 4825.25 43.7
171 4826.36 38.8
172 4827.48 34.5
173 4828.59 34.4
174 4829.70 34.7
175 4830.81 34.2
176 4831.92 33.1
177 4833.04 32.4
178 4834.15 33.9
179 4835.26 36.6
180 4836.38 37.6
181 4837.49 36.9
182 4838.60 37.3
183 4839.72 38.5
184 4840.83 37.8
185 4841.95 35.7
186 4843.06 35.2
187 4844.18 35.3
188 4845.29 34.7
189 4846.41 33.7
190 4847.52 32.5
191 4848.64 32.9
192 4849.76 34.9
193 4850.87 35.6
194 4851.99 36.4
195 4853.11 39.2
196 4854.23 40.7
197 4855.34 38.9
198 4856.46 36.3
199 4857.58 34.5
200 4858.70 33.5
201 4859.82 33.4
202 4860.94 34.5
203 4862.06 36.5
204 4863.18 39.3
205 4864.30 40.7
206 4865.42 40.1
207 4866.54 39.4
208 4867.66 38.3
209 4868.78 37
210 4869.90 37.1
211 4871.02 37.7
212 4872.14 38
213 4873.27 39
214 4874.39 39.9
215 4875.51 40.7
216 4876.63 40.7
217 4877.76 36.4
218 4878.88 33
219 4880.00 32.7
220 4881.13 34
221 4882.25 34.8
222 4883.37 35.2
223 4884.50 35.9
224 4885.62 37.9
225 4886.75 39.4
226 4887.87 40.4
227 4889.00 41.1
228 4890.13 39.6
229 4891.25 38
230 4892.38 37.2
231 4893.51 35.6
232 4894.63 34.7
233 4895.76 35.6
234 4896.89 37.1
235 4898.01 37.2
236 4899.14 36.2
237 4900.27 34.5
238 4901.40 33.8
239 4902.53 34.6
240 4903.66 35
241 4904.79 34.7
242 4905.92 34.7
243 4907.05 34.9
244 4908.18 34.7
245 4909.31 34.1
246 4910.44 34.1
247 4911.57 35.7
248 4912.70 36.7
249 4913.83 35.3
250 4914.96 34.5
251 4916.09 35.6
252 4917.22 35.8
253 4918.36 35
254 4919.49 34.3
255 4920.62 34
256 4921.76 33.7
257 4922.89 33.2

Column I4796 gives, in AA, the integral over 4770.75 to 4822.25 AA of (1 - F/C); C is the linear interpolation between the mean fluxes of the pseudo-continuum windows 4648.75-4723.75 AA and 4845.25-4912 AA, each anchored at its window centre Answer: 4.13 AA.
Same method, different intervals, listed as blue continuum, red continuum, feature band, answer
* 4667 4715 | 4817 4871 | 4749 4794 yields 5.8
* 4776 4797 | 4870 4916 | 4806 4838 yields -2.0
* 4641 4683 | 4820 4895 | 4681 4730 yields -2.7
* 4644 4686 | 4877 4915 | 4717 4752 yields 0.5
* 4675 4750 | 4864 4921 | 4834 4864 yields 0.1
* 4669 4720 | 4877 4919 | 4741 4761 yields 2.3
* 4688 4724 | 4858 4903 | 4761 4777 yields 1.6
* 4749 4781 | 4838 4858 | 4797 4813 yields 0.5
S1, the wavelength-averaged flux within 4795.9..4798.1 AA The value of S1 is 34.1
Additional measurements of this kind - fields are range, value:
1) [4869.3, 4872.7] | 37.6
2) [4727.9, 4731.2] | 32.7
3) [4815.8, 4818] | 35.8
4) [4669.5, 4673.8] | 32.4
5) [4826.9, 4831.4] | 34.5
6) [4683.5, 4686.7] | 39.6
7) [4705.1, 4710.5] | 33.6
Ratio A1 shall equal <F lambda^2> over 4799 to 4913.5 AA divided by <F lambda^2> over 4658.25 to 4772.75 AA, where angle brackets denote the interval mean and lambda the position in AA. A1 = 1.1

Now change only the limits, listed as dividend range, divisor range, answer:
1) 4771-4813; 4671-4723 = 0.94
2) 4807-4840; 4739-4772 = 1.14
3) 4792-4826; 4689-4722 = 1.02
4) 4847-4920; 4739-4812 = 1.19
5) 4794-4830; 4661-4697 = 1.06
